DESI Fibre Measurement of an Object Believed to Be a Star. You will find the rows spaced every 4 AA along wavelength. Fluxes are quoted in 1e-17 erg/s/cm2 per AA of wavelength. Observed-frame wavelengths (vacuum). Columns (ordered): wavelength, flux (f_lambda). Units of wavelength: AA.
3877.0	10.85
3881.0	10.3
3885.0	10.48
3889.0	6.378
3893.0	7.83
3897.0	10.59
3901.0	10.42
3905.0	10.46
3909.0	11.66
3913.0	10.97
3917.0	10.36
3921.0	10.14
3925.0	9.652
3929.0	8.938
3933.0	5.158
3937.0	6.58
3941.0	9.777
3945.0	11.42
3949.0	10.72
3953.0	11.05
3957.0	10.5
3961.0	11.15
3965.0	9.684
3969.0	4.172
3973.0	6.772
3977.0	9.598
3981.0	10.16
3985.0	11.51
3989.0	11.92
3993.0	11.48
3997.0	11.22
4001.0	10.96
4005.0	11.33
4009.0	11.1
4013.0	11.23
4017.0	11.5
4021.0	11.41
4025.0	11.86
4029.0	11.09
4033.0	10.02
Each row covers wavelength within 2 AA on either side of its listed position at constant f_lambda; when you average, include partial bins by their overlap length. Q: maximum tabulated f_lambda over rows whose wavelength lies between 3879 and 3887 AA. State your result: 10.48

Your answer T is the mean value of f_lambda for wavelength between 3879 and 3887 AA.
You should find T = 10.4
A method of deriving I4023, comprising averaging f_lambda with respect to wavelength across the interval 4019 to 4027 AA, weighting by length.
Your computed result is 11.6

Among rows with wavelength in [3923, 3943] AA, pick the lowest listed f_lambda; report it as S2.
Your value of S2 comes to 5.158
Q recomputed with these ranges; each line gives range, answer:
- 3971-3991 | 11.92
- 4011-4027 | 11.86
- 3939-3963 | 11.42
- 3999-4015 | 11.33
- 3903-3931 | 11.66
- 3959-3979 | 11.15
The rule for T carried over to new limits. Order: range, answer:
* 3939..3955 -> 10.7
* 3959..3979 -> 8.28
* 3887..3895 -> 7.1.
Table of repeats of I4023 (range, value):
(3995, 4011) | 11.2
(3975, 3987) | 10.4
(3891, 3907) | 9.83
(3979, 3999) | 11.3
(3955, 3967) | 10.4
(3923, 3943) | 8.02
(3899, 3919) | 10.8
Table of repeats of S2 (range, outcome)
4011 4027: 11.23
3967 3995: 4.172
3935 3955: 6.58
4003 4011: 11.1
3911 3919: 10.36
